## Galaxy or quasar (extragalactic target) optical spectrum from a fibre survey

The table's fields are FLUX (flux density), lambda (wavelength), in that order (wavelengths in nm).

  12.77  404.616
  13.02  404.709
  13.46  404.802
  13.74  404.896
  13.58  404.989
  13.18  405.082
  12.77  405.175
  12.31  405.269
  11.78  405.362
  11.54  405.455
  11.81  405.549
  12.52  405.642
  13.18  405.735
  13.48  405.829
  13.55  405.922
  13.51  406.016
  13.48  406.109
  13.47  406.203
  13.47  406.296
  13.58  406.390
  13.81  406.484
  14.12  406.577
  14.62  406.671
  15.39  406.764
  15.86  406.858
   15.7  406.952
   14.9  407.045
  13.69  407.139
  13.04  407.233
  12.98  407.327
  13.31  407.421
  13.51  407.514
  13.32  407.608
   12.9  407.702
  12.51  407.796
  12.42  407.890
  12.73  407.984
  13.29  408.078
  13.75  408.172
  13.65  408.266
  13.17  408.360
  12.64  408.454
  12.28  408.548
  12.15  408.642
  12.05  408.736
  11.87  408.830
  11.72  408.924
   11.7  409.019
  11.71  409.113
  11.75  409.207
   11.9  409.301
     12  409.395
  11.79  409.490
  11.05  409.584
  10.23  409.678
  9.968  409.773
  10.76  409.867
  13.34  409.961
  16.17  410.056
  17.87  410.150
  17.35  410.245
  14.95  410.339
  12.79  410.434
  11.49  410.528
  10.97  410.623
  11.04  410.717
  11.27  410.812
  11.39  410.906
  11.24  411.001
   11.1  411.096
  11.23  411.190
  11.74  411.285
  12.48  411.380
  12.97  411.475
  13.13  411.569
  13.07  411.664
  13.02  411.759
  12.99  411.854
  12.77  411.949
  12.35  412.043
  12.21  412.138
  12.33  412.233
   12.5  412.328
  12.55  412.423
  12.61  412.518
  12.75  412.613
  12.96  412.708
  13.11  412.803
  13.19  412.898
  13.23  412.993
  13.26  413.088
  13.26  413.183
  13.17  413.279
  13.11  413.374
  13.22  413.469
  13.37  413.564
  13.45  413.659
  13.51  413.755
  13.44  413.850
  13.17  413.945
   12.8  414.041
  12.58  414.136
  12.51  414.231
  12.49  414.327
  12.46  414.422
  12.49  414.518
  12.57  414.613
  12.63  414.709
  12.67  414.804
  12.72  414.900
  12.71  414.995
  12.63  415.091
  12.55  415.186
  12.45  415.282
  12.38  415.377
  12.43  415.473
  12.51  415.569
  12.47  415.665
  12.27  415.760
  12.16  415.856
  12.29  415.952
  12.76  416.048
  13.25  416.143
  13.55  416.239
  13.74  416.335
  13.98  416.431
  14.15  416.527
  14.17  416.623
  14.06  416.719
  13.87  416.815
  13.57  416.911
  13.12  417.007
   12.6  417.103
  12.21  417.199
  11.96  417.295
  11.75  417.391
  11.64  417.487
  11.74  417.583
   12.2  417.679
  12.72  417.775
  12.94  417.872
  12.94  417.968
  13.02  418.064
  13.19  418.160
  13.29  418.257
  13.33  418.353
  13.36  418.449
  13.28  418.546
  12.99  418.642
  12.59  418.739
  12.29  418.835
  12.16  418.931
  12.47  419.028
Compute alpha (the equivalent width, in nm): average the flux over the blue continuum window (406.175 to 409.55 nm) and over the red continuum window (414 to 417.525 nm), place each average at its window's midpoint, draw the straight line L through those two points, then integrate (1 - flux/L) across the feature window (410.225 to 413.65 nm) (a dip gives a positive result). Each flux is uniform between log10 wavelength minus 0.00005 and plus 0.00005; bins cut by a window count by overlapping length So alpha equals 0.08 nm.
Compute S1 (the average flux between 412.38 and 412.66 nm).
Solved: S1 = 12.6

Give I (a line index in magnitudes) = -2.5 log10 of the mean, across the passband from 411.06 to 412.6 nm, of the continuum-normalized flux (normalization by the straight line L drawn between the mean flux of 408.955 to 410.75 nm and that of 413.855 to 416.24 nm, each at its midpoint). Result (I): 0.01 mag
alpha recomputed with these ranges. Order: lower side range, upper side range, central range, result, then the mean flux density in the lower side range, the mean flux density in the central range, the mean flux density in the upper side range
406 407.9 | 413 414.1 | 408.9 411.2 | 0.213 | 13.8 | 12.3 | 13.2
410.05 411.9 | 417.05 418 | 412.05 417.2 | -0.171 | 12.8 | 12.9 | 12.3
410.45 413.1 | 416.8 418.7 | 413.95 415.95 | 0.004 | 12.3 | 12.5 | 12.8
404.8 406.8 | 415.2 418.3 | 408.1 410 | 0.168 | 13.3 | 12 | 12.8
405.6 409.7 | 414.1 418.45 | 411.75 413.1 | 0.015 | 13.1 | 12.8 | 12.8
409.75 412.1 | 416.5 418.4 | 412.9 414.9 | -0.025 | 12.7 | 13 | 12.9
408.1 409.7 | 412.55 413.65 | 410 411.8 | -0.043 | 12.1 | 12.9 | 13.2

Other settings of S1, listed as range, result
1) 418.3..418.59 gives 13.3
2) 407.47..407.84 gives 13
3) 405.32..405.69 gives 11.9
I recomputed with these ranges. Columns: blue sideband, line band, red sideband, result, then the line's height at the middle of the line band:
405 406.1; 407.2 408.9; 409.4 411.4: -0.02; 12.6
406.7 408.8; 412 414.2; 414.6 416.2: -0.01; 12.8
